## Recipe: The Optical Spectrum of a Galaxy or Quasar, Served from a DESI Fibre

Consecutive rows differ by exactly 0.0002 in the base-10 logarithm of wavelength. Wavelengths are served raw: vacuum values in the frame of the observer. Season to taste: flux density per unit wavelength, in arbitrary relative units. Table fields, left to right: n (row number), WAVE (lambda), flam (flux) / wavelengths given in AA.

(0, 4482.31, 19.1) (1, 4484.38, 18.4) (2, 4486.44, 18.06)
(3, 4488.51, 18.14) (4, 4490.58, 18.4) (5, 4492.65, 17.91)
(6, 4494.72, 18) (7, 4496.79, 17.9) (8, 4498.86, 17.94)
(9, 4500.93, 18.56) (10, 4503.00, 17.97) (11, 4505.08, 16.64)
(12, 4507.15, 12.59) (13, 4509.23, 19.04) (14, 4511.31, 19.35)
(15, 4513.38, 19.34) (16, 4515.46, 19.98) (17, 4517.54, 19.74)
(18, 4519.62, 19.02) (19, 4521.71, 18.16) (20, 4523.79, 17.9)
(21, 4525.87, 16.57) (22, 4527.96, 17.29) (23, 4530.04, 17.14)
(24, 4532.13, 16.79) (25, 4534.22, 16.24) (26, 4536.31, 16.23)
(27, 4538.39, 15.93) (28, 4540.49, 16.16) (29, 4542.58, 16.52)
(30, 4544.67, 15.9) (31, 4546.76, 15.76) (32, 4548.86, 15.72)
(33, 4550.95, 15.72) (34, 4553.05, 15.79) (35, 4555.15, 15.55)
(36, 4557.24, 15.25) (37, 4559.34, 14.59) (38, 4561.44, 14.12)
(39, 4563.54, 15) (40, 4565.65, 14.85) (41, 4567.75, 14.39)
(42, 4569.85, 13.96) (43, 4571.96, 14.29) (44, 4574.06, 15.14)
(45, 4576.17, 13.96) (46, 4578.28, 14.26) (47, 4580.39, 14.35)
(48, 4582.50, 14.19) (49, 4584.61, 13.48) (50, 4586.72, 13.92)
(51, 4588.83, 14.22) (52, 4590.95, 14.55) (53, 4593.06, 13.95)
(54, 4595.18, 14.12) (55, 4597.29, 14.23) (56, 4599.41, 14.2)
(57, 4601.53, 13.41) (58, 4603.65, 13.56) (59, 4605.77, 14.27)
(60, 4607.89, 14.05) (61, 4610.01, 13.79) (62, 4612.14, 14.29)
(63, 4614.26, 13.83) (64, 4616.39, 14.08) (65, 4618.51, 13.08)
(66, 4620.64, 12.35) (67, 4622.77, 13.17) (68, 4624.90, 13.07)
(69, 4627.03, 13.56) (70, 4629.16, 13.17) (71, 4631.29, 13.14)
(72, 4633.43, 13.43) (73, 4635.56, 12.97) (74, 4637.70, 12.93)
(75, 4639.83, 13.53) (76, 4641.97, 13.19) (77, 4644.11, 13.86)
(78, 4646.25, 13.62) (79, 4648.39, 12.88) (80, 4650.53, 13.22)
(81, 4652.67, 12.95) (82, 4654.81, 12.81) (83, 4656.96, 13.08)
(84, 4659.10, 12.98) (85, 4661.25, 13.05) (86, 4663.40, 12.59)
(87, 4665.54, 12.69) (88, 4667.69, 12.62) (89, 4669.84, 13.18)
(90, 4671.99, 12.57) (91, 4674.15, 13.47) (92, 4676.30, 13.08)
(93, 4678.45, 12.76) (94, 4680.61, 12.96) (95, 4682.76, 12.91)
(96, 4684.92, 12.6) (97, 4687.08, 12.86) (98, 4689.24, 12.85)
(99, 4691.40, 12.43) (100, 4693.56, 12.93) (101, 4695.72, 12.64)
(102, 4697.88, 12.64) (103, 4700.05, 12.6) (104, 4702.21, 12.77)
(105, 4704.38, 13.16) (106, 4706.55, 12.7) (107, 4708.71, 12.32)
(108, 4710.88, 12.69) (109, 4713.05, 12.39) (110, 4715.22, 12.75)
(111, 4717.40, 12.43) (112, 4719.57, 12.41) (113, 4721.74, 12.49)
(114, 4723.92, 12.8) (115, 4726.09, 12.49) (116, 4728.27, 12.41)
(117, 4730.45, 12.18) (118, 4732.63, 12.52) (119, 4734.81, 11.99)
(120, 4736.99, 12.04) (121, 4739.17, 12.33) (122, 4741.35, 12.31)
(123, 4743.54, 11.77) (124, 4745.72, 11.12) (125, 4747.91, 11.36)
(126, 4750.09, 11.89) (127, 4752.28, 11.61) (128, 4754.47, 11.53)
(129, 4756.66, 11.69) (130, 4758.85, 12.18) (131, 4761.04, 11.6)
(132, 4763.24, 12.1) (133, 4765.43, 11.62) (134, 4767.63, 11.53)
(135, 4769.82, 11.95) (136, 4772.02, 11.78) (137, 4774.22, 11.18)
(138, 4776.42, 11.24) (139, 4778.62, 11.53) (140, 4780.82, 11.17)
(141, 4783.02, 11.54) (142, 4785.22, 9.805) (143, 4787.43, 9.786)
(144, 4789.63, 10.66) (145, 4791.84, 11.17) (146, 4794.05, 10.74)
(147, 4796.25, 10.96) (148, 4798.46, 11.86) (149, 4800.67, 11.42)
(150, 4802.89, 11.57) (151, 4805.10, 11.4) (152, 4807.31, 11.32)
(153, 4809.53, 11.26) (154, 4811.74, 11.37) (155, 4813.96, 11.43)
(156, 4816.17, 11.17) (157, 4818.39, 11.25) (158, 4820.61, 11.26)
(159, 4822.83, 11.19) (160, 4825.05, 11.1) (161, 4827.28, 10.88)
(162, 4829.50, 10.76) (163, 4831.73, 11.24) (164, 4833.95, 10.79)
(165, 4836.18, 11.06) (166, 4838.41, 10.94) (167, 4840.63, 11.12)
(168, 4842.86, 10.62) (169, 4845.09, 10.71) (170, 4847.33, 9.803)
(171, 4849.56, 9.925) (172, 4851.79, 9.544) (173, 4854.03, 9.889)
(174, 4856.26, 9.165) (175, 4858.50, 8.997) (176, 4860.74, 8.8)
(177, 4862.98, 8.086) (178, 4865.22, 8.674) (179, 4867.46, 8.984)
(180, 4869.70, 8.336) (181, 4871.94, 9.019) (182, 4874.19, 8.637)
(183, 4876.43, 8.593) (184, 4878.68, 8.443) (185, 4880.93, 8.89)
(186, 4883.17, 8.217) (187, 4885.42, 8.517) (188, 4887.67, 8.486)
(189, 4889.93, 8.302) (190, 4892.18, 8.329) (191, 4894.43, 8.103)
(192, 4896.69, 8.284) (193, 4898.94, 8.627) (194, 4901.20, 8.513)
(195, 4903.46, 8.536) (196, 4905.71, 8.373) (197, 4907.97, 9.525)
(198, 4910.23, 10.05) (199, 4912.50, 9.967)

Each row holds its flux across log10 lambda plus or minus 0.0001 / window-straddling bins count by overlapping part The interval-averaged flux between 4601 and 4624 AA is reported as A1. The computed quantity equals 13.6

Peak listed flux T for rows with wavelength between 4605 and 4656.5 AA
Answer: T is 14.29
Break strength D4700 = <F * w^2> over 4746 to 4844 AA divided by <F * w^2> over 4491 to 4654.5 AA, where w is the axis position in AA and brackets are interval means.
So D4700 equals 0.82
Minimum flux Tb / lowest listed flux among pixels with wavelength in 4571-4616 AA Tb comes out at 13.41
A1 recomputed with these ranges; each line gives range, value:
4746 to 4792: 11.4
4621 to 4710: 13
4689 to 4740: 12.5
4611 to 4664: 13.2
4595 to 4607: 14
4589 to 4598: 14.2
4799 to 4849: 11.1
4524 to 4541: 16.6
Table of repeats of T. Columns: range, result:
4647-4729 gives 13.47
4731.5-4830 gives 12.52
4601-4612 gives 14.27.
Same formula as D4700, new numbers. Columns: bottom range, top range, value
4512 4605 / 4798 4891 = 0.73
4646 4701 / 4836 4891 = 0.78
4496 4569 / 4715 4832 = 0.77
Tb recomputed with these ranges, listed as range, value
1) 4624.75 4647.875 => 12.93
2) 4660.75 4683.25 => 12.57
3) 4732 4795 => 9.786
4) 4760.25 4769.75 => 11.53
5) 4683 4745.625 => 11.77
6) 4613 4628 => 12.35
